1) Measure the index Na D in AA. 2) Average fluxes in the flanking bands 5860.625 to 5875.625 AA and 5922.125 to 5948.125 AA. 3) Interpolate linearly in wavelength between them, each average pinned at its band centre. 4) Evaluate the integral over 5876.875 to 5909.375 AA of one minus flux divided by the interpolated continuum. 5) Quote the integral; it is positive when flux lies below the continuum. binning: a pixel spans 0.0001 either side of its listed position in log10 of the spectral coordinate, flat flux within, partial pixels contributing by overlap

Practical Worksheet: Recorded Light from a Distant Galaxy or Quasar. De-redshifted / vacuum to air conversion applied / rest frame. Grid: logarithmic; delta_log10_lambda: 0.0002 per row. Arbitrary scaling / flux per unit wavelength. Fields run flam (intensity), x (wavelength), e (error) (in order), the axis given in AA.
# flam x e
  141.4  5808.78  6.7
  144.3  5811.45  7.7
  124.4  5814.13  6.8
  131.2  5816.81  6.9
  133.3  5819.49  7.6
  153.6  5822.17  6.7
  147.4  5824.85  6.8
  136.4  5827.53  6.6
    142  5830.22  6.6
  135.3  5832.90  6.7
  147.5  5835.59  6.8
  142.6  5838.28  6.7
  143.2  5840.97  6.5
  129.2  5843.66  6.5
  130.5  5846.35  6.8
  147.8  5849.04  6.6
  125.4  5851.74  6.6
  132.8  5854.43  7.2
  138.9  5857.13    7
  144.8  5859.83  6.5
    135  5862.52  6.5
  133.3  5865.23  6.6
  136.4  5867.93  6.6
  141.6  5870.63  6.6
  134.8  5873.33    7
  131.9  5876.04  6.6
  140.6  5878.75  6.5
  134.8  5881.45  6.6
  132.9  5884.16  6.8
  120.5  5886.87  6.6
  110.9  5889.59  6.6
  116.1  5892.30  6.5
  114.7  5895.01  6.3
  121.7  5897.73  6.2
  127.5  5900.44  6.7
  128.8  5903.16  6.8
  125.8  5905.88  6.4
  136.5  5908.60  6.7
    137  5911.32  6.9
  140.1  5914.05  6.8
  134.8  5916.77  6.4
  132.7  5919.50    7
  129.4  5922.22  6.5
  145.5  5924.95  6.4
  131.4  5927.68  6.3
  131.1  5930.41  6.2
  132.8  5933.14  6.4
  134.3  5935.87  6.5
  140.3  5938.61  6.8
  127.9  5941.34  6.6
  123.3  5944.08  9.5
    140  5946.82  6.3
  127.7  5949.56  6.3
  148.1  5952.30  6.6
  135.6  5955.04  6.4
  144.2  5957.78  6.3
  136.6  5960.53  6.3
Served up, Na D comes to 2.3 AA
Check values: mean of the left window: 136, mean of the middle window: 126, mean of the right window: 134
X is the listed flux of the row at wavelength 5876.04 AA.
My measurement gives 131.9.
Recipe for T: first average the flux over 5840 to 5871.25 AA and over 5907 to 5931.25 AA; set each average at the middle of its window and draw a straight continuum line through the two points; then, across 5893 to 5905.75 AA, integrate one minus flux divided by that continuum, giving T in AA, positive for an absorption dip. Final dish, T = 1.19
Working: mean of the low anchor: 136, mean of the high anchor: 135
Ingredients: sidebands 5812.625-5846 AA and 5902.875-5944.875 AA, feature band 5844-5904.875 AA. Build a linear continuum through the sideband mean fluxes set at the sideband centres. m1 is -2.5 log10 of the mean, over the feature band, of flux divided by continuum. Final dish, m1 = 0.04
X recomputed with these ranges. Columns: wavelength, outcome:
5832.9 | 135.3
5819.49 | 133.3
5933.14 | 132.8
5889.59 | 110.9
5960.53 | 136.6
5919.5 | 132.7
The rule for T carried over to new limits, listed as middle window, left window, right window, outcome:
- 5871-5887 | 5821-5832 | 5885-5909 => -0.78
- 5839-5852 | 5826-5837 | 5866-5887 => 0.22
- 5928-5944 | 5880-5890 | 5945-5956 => 0.30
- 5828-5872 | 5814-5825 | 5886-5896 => -3.21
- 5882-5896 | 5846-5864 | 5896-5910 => 1.11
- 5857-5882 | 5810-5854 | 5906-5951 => -0.12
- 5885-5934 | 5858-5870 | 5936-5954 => 2.57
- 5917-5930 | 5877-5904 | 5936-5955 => -0.38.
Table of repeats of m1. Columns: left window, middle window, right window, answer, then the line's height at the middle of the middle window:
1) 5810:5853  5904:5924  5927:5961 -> 0.016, 136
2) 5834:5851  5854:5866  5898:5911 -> -0.005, 137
